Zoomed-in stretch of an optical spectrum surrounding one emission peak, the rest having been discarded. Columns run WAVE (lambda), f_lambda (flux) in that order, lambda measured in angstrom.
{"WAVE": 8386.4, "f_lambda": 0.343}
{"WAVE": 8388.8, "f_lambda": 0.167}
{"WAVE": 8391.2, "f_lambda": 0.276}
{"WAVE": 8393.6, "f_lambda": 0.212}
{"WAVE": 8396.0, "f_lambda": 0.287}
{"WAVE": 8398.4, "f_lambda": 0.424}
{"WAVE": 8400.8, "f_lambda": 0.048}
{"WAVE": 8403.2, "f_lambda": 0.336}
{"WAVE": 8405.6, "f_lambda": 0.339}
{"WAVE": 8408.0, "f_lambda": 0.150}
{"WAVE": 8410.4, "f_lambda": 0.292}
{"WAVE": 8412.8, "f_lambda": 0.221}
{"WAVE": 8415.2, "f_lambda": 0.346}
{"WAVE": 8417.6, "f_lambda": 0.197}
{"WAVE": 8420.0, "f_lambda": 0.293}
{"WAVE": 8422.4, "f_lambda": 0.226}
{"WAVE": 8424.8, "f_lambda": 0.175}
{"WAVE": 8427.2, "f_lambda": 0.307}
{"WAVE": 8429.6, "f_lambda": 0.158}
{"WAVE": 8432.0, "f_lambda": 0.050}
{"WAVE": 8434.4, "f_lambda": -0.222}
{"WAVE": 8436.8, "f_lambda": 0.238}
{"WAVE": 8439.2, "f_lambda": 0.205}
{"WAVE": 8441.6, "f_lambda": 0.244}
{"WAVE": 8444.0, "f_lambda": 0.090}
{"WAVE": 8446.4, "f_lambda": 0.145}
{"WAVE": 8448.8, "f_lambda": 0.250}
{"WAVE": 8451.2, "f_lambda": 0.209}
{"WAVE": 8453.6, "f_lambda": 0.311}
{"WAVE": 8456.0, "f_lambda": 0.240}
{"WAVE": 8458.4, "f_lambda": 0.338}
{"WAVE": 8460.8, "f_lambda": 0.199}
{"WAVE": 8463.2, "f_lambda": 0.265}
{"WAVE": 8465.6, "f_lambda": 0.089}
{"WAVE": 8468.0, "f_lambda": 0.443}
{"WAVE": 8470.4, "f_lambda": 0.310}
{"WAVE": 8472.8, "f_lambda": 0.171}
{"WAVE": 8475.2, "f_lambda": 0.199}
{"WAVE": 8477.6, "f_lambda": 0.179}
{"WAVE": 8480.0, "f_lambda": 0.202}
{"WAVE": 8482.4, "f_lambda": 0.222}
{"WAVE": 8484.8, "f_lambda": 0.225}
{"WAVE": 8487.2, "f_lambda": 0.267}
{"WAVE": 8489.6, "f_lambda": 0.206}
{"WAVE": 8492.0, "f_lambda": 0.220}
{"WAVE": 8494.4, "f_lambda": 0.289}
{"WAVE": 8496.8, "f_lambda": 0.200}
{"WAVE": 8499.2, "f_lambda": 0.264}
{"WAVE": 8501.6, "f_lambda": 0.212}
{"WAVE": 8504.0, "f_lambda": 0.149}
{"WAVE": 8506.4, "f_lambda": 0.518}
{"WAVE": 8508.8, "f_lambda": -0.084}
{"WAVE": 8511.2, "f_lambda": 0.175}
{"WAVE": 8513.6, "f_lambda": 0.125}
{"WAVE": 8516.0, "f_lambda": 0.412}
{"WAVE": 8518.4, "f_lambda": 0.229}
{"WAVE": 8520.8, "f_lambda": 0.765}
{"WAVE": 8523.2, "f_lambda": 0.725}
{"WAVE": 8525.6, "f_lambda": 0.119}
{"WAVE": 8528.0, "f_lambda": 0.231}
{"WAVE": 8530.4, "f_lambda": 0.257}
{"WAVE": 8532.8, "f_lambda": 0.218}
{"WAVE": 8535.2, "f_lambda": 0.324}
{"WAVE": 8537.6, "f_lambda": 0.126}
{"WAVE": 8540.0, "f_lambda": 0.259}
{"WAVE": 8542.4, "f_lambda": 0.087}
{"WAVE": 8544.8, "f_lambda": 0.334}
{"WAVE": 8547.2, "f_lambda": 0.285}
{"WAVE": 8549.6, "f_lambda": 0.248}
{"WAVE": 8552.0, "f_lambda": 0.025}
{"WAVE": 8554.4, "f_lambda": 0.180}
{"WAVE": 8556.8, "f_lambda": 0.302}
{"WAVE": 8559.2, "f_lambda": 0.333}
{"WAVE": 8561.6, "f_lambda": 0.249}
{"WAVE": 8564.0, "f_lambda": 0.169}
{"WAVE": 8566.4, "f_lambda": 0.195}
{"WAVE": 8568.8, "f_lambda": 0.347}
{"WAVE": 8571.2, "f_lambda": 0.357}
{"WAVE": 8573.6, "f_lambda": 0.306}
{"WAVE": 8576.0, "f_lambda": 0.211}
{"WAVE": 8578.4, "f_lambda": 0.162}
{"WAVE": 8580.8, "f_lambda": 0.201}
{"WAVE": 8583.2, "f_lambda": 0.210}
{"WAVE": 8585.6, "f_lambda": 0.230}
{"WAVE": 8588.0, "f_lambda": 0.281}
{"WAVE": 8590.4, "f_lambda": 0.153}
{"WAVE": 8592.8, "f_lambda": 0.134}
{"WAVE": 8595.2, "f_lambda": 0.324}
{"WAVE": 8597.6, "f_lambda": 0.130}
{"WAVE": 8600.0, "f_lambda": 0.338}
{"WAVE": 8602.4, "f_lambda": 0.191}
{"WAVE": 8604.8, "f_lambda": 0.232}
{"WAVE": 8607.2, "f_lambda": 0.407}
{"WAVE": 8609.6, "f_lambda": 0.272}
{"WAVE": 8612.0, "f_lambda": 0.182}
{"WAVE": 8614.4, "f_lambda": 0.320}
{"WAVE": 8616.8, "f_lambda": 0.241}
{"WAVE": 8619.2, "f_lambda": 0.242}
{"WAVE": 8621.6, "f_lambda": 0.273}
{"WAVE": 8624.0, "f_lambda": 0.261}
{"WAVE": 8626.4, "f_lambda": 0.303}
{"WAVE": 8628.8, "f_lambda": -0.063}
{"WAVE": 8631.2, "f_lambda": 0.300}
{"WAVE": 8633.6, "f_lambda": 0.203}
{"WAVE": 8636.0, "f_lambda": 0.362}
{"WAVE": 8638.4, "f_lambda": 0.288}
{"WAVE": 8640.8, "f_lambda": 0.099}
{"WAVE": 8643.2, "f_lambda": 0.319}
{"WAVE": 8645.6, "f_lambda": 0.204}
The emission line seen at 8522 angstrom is H-gamma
